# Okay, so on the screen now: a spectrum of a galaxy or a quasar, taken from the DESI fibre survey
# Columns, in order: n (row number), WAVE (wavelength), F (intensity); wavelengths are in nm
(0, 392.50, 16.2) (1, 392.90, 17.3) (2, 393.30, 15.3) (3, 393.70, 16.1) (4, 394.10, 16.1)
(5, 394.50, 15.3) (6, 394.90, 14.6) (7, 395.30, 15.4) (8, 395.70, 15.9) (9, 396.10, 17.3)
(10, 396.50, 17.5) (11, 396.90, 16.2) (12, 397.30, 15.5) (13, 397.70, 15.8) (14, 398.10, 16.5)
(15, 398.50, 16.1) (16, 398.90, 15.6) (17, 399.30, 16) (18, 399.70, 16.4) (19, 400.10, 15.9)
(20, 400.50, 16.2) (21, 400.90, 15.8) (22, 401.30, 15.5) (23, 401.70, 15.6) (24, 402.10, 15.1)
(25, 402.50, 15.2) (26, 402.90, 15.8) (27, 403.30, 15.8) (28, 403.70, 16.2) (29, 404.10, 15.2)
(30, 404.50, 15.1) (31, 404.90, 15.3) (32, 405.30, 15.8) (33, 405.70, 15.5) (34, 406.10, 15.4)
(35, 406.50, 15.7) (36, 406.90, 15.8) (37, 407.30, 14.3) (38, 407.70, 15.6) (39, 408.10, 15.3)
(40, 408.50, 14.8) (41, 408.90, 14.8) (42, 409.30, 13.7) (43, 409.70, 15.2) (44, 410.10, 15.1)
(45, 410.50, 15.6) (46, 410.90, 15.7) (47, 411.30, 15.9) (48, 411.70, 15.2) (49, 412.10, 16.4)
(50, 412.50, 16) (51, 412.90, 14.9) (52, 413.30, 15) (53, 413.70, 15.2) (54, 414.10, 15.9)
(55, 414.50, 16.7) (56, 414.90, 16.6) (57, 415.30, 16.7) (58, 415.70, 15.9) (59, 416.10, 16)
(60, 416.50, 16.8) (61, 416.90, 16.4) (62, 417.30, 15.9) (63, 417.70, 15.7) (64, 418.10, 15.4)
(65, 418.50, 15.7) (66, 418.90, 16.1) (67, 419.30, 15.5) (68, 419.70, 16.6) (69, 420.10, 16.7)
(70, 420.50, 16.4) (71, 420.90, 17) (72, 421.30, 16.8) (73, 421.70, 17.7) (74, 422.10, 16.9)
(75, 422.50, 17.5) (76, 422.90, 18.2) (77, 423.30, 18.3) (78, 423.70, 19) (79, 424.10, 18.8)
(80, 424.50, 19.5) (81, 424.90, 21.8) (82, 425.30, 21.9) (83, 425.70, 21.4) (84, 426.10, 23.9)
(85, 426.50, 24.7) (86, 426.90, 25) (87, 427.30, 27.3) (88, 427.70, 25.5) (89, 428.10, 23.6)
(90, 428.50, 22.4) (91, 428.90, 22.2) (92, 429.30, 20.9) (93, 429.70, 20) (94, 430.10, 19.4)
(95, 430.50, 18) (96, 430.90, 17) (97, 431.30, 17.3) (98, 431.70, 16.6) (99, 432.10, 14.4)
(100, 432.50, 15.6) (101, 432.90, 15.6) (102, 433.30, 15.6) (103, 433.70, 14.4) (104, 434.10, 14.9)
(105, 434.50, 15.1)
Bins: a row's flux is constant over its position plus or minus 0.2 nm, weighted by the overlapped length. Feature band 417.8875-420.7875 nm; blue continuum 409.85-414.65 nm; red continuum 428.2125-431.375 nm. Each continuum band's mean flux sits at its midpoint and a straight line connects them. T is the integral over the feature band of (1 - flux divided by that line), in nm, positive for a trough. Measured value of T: 0.21 nm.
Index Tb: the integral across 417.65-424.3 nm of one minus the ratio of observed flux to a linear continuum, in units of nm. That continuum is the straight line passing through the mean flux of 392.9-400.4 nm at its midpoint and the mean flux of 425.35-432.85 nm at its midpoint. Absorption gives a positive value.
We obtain 0.882 nm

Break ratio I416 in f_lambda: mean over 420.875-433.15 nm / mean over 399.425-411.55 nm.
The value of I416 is 1.28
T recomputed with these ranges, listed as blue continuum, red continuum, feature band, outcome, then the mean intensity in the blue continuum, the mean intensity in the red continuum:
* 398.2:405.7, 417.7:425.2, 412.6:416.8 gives 0.22 nm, 15.7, 17.5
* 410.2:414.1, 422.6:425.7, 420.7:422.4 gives 0.15 nm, 15.6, 19.7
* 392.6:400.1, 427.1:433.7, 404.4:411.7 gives 0.81 nm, 16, 19.3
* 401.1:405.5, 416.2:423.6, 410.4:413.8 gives 0.12 nm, 15.5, 16.7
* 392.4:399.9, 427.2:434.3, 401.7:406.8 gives 0.36 nm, 16.1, 18.8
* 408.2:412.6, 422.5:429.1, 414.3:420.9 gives 0.77 nm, 15.3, 22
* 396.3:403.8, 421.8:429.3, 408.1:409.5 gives 0.26 nm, 15.9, 21.5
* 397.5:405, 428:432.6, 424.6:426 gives -0.25 nm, 15.7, 18.9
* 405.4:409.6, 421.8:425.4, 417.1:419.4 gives 0.26 nm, 15.1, 19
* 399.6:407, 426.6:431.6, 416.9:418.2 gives 0.21 nm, 15.6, 21.5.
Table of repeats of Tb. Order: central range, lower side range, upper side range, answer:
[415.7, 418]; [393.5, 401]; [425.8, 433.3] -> 0.32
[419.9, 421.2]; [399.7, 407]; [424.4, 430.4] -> 0.25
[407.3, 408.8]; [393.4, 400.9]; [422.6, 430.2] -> 0.25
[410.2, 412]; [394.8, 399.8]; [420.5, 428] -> 0.27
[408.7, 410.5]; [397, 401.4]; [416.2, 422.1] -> 0.15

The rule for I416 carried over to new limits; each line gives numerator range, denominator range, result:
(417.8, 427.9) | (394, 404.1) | 1.22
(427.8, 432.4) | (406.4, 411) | 1.28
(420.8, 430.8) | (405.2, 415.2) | 1.34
